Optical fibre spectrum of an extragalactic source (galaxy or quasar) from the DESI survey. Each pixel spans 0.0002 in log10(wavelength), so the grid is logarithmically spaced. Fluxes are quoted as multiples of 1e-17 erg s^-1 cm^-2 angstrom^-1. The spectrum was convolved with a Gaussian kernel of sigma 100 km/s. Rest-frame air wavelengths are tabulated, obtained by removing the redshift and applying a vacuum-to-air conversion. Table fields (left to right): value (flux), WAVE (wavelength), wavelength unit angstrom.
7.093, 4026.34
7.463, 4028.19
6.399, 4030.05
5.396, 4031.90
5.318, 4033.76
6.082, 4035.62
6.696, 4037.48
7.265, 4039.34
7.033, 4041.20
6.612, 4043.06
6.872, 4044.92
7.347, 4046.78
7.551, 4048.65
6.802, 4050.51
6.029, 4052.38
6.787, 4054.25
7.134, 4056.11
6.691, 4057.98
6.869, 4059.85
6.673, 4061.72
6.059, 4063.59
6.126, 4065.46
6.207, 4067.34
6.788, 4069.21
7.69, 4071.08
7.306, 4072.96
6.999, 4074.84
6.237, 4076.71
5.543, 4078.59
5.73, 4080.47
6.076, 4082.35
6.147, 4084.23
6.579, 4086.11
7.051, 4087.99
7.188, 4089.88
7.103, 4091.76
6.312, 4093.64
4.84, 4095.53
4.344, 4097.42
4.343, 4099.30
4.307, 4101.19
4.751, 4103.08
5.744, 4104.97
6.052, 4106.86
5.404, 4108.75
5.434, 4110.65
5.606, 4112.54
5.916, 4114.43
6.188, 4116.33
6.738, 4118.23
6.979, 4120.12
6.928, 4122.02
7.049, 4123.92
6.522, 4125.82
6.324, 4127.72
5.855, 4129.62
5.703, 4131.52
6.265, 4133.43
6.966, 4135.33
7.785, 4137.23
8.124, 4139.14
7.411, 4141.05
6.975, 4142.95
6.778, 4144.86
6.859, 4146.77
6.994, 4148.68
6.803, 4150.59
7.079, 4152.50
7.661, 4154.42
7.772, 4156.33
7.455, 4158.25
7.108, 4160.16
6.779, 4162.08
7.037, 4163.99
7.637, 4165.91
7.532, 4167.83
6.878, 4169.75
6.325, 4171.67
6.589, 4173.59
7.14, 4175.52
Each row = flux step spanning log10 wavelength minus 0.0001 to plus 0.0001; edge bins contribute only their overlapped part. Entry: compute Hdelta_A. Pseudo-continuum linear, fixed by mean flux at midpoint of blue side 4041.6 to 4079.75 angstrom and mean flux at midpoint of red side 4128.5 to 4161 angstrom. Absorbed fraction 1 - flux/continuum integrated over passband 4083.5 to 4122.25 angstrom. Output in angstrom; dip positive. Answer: 5.6 angstrom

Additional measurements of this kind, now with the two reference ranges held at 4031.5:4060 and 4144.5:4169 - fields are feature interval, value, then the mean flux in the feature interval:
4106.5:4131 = 2.77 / 6.23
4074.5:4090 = 1.17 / 6.33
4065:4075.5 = -0.14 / 6.88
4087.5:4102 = 2.62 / 5.65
